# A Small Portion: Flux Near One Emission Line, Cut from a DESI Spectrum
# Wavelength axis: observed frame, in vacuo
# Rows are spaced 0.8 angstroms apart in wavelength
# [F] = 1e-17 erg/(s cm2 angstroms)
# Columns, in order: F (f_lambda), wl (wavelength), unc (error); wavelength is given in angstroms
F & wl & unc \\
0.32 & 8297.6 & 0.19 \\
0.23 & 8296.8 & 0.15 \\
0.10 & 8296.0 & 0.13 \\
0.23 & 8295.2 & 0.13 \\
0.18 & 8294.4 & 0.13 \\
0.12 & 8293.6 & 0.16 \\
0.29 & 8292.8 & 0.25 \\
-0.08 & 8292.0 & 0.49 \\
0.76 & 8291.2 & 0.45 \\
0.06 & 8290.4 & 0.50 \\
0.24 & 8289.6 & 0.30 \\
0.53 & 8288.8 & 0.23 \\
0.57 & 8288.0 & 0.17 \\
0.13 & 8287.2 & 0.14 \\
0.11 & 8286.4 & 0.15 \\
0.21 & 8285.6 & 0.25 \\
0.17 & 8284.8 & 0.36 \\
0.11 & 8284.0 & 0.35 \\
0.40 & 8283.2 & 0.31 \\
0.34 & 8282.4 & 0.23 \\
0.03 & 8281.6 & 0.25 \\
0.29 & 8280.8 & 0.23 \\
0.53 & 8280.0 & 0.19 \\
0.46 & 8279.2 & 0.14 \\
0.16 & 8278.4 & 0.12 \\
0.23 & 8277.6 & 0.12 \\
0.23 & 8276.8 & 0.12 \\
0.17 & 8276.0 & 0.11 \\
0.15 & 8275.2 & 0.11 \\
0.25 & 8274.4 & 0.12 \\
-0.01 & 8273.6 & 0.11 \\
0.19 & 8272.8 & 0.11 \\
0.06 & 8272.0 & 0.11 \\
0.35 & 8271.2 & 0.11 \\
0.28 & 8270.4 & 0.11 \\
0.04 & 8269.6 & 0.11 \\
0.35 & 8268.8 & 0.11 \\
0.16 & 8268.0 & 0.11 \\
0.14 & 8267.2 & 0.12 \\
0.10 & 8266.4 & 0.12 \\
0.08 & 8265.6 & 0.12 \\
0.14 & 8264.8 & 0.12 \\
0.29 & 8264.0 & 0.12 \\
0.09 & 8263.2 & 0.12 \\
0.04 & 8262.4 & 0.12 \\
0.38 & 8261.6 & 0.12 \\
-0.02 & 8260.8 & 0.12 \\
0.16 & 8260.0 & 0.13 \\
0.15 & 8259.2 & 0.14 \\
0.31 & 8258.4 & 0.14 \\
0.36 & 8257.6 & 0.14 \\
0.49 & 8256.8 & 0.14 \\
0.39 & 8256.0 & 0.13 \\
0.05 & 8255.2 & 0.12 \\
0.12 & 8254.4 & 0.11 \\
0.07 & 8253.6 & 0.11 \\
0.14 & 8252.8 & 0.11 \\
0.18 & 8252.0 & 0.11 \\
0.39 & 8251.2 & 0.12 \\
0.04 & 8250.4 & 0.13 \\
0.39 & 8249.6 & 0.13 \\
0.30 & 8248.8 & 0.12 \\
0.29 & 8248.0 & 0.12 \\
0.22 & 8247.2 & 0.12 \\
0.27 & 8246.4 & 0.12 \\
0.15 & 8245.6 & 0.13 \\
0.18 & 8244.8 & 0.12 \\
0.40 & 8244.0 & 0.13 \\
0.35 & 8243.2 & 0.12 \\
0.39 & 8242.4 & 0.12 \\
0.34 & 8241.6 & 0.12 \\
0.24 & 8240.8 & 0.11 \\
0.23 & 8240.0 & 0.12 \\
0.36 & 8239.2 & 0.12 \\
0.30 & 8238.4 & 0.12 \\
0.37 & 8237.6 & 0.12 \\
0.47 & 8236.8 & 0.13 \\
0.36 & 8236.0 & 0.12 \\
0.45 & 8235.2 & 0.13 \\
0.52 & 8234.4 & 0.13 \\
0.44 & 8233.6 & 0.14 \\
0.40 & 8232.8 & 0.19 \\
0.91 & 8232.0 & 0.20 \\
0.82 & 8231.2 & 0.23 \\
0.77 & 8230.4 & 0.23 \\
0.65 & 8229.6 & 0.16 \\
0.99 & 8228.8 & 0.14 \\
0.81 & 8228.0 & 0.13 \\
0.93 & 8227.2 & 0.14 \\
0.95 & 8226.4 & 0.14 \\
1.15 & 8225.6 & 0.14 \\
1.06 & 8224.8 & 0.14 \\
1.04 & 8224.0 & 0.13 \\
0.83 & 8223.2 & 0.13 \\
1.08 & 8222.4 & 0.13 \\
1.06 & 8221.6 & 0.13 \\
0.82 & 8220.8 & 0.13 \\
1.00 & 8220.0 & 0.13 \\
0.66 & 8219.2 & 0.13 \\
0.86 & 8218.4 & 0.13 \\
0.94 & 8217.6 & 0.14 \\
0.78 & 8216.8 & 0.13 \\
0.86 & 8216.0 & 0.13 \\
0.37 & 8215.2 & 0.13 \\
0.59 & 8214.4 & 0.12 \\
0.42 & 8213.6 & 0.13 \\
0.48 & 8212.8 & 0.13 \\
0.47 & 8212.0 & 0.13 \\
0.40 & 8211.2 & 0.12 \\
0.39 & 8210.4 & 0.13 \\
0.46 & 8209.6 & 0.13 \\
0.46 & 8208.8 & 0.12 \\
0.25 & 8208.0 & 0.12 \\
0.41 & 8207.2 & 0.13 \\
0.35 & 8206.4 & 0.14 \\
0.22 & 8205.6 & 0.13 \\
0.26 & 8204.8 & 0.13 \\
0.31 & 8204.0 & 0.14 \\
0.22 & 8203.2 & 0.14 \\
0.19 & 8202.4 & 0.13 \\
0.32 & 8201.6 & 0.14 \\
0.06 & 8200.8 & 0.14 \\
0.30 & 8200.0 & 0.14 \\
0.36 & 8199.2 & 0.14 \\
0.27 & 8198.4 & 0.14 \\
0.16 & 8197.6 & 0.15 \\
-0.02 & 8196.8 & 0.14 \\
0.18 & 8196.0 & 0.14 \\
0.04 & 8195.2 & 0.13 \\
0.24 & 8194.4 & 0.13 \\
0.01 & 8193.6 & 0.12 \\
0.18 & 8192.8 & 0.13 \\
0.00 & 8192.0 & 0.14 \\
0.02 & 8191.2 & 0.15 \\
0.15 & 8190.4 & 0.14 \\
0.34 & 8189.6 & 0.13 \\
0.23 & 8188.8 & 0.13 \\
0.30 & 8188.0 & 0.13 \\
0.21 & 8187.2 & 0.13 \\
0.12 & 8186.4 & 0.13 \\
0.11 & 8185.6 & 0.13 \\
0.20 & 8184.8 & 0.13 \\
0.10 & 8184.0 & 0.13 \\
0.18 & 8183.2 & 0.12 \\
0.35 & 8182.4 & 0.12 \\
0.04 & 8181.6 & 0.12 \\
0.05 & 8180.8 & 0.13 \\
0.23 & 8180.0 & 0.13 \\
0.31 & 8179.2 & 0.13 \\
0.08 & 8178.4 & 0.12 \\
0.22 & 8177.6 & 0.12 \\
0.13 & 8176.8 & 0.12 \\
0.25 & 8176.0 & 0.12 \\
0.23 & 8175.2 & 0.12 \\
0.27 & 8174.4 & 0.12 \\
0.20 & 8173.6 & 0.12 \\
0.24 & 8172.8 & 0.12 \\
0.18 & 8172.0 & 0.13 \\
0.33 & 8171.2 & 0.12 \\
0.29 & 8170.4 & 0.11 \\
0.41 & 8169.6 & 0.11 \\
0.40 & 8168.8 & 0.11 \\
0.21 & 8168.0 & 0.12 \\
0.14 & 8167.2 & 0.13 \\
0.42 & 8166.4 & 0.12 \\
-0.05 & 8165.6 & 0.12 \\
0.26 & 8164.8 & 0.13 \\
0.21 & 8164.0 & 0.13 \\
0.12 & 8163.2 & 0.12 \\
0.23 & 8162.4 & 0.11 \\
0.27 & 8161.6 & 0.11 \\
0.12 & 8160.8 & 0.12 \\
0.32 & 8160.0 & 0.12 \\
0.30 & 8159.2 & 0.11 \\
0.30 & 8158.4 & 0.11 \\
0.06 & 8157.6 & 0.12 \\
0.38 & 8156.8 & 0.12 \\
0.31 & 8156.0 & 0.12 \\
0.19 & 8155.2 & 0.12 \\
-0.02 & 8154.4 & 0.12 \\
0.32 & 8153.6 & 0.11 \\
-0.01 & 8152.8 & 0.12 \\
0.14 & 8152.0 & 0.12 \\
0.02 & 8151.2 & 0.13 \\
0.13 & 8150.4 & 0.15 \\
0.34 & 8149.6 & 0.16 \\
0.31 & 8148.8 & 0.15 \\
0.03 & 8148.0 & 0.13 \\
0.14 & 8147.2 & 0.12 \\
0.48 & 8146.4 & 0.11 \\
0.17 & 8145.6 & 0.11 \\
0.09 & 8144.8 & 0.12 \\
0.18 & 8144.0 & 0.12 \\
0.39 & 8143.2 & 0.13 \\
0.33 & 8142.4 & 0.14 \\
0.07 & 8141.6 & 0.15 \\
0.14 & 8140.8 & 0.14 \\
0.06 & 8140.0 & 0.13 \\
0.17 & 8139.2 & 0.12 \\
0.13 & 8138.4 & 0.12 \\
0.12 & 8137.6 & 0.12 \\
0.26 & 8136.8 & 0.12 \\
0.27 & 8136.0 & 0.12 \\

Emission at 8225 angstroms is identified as [O II] 3727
